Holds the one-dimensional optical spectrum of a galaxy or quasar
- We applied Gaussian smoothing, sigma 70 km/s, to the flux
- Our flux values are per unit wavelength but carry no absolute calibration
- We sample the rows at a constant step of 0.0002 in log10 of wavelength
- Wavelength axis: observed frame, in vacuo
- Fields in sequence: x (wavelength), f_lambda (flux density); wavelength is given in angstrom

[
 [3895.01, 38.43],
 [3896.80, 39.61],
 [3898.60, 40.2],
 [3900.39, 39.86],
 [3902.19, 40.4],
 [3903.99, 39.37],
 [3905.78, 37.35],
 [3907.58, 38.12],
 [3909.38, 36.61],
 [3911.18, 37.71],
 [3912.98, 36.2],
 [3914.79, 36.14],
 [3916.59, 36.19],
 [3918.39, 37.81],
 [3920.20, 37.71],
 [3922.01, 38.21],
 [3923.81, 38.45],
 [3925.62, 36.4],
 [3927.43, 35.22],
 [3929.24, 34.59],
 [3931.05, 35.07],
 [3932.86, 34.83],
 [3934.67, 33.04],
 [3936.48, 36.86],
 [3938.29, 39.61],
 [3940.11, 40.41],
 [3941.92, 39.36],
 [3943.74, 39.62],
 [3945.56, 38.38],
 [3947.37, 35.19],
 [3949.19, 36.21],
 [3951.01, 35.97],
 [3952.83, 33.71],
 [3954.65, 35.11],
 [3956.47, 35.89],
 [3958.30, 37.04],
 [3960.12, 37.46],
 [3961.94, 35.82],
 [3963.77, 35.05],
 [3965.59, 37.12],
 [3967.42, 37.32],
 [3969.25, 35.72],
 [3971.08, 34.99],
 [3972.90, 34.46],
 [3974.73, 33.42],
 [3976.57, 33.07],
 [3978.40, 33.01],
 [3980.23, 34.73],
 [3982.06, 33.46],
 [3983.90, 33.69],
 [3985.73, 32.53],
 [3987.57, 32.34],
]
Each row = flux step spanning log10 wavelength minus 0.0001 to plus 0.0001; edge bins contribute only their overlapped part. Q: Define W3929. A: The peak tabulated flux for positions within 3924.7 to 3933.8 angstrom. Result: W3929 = 36.4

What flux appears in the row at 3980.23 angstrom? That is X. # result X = 34.73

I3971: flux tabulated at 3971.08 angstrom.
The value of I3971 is 34.99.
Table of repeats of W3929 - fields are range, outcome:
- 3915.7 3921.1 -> 37.81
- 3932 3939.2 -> 39.61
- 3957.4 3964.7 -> 37.46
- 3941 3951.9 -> 39.62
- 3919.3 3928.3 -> 38.45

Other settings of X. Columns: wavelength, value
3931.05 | 35.07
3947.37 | 35.19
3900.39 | 39.86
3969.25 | 35.72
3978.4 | 33.01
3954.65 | 35.11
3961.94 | 35.82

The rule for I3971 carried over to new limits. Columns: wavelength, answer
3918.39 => 37.81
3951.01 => 35.97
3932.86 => 34.83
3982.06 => 33.46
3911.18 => 37.71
